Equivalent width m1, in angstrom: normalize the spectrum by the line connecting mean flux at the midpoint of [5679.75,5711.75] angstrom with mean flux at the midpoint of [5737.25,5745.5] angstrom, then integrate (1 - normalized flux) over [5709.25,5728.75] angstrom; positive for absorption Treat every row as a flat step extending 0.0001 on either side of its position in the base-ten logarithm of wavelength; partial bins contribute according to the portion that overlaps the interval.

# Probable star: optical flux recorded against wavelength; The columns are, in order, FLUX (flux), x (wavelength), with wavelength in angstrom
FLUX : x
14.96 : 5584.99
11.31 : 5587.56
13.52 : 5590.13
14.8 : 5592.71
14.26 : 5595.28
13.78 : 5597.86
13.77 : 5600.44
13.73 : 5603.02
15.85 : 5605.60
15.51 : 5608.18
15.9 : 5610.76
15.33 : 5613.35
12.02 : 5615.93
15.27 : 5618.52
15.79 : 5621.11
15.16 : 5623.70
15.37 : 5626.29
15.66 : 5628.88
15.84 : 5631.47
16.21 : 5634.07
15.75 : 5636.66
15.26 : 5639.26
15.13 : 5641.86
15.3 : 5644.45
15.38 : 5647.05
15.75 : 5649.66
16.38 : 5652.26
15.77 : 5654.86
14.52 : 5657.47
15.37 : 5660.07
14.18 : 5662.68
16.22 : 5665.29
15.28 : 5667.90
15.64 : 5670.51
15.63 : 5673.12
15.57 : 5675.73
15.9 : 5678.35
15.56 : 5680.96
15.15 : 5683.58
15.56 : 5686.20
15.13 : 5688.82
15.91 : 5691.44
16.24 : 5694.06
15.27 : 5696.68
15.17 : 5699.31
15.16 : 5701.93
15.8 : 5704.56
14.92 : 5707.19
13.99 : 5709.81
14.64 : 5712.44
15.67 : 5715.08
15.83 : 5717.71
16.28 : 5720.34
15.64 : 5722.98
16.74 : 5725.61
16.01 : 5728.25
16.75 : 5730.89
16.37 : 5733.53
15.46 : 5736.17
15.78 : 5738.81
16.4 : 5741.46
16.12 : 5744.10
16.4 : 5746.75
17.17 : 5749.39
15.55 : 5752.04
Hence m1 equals 0.1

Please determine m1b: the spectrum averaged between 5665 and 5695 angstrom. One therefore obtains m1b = 15.6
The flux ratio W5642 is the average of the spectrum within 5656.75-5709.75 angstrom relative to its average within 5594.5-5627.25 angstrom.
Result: 1.04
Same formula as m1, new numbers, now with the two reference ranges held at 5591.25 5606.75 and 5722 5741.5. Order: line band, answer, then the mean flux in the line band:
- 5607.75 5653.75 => -1.9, 15.4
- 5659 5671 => -0.1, 15.3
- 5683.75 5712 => 0.7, 15.3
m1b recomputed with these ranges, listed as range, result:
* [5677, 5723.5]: 15.4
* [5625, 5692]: 15.5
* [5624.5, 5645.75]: 15.6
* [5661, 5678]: 15.4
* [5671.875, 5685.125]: 15.6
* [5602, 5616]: 15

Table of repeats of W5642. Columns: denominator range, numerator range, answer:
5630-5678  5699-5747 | 1.01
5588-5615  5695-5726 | 1.06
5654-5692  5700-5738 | 1.02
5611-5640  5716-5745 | 1.06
